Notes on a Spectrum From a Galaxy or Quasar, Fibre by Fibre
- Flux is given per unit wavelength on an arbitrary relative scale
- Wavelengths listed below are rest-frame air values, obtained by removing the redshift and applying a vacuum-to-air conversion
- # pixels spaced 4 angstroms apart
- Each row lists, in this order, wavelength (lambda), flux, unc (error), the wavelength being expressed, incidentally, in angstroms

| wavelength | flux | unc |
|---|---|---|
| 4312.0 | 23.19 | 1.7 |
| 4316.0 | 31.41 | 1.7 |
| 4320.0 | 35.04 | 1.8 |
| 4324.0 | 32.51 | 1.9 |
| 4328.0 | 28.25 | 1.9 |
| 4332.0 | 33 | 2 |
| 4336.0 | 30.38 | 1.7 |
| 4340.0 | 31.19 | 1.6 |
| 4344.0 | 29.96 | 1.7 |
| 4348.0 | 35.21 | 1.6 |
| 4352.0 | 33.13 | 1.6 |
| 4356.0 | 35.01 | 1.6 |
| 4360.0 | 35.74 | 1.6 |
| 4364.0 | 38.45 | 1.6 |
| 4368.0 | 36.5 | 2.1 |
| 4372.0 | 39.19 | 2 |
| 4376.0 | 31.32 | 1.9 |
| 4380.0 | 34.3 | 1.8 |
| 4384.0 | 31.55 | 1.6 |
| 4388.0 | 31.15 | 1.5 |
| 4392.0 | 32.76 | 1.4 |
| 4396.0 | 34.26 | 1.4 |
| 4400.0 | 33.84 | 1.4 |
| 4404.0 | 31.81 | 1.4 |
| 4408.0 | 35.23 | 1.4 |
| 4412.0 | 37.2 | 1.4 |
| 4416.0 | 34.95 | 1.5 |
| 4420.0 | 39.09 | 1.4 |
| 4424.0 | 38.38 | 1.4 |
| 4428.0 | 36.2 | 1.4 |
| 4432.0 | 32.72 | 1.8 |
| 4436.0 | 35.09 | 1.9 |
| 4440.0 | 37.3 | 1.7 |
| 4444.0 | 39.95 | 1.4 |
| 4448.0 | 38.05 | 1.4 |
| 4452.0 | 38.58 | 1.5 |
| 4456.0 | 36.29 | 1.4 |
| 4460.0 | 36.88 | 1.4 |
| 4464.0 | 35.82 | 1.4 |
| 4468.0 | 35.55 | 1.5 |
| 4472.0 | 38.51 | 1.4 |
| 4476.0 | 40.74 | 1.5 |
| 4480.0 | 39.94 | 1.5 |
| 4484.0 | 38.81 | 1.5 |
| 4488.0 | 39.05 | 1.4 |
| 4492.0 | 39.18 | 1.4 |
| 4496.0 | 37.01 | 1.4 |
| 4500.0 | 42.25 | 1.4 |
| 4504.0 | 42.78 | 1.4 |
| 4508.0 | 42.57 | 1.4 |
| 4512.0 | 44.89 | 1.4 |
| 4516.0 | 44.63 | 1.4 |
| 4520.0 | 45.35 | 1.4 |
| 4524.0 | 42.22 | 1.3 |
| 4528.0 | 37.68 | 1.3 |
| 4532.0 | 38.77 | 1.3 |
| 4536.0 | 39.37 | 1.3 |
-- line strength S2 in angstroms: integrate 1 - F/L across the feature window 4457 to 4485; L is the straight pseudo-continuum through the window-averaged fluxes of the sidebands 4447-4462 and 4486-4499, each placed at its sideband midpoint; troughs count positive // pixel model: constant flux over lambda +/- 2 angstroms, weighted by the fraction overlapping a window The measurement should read 0.0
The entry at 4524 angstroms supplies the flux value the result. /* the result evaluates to 42.22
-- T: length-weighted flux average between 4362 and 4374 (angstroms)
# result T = 38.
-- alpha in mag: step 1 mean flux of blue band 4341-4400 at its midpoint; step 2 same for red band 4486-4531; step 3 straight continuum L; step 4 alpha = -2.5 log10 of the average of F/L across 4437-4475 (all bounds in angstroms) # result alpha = 0.04 mag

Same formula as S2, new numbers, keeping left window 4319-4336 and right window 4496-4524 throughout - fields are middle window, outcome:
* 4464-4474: 0.94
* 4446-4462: 0.90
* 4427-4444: 1.20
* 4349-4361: -0.38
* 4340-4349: 0.25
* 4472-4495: 1.19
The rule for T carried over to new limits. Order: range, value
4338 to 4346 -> 30.6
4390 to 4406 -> 33.2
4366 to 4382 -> 35.3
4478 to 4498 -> 38.8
